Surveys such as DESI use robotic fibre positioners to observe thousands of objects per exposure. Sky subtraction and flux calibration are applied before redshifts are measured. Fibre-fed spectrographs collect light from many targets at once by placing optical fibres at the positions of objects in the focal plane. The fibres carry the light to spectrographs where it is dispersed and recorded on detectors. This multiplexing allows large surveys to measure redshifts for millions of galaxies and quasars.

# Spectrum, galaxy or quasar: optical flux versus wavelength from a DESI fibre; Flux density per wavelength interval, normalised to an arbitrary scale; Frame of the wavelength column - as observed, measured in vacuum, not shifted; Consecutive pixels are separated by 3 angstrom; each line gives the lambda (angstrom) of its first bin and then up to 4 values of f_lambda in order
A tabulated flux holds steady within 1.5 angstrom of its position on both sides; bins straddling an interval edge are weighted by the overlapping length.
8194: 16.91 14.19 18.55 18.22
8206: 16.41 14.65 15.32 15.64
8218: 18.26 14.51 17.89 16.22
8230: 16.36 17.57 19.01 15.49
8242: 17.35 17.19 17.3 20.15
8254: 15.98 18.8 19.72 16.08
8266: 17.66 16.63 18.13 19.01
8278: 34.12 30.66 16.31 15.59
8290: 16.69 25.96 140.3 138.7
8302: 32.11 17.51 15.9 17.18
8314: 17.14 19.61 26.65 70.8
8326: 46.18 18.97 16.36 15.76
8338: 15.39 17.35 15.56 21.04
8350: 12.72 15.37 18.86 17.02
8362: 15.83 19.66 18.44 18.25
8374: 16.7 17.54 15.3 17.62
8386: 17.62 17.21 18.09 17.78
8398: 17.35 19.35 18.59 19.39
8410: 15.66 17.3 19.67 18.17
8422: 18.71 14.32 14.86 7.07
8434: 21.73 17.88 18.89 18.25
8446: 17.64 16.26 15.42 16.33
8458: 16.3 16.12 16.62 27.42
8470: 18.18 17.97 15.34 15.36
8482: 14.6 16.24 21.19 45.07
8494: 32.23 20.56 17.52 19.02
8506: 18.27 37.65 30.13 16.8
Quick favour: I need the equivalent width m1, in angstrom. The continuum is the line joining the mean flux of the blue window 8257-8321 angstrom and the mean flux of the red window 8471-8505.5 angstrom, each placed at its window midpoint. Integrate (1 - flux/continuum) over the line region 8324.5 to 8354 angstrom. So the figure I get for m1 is 9.7 angstrom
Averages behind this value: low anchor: 31.7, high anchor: 21.2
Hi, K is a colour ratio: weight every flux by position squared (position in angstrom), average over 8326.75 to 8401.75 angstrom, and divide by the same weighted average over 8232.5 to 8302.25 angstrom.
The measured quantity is 0.60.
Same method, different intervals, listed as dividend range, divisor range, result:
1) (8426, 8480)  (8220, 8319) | 0.67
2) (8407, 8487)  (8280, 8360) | 0.57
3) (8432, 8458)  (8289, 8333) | 0.43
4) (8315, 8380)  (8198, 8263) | 1.29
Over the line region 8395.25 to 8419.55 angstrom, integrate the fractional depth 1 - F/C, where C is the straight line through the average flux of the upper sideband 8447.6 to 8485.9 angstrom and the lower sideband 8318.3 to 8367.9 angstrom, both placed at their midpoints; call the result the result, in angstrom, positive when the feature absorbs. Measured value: 1.93 angstrom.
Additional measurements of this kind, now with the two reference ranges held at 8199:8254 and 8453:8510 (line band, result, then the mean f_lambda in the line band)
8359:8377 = 1.40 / 17.7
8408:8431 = 4.16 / 16.4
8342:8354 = 1.66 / 16.3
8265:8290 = -4.30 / 20.8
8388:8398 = 0.98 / 17.7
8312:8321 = -1.09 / 20.6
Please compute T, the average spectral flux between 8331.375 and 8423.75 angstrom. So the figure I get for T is 17.4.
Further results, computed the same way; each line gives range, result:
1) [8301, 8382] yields 21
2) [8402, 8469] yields 17.4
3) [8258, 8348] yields 30.3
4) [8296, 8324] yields 44.4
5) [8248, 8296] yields 23.8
